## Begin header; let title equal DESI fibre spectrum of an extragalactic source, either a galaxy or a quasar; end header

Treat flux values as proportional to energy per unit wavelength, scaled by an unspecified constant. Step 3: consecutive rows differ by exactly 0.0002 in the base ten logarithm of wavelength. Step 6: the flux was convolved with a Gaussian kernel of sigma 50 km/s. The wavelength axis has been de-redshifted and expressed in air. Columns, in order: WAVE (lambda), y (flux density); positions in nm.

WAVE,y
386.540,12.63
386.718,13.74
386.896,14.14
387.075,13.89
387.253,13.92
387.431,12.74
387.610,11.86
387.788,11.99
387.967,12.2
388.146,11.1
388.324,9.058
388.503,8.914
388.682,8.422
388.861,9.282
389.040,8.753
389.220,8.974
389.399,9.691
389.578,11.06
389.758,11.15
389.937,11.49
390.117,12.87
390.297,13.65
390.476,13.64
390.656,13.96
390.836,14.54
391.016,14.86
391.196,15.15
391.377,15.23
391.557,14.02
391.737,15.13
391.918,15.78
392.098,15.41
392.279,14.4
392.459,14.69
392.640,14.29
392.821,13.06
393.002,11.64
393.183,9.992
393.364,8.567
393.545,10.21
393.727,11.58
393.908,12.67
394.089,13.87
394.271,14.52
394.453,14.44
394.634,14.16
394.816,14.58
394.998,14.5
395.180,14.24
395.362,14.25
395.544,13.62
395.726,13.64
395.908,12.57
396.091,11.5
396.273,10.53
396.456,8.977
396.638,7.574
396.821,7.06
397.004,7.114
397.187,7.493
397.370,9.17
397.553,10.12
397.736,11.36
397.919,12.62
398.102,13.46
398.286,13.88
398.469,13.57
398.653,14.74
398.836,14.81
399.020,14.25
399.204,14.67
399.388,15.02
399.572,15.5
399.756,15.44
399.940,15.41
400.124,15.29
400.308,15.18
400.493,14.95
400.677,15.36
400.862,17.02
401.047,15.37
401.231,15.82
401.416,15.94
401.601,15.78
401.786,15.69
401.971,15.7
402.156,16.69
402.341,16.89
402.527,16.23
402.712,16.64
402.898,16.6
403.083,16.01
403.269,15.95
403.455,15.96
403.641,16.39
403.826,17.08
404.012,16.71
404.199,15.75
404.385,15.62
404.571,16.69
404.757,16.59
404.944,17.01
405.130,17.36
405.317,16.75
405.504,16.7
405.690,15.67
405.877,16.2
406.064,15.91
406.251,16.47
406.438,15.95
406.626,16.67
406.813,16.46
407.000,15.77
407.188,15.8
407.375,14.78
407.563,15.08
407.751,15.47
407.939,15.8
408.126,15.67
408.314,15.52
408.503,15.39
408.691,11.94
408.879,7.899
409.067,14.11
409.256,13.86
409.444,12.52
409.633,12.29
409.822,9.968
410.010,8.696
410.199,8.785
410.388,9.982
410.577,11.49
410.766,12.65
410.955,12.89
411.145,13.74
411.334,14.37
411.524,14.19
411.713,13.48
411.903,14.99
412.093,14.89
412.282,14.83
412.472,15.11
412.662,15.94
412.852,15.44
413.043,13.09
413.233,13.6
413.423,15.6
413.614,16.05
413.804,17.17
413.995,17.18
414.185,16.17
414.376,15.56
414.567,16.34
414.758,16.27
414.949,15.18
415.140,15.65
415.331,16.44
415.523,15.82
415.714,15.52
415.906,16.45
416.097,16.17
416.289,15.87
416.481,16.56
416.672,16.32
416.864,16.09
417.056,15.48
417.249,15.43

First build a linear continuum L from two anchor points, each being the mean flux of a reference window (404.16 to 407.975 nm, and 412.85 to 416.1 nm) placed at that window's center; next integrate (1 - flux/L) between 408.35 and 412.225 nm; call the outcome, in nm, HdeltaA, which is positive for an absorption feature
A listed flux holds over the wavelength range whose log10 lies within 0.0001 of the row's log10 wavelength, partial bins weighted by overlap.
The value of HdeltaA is 0.84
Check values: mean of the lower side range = 16.1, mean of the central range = 12.5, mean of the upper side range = 15.8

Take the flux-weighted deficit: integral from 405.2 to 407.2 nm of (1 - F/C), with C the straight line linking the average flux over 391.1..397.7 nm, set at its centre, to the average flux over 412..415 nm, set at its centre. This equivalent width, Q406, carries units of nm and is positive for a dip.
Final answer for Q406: -0.27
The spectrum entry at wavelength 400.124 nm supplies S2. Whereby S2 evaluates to 15.29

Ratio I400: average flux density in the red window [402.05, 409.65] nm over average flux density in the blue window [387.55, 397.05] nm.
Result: 1.28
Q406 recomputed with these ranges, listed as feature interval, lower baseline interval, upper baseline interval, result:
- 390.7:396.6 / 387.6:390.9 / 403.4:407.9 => -0.40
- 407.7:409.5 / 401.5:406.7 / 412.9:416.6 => 0.26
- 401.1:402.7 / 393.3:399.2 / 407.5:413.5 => -0.44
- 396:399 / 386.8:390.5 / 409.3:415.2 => 0.34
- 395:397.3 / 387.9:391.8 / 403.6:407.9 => 0.46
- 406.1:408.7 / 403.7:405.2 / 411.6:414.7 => 0.09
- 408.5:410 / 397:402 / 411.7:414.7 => 0.32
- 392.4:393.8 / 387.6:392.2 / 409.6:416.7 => 0.10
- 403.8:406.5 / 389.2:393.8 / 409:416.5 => -0.50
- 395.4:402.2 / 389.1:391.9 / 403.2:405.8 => 0.81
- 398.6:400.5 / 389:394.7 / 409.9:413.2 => -0.29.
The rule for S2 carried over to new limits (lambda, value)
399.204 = 14.67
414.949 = 15.18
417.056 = 15.48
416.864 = 16.09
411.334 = 14.37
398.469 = 13.57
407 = 15.77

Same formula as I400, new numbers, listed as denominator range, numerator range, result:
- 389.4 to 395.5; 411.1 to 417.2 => 1.16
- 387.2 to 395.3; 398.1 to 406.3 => 1.26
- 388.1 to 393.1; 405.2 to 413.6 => 1.13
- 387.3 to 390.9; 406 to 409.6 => 1.31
